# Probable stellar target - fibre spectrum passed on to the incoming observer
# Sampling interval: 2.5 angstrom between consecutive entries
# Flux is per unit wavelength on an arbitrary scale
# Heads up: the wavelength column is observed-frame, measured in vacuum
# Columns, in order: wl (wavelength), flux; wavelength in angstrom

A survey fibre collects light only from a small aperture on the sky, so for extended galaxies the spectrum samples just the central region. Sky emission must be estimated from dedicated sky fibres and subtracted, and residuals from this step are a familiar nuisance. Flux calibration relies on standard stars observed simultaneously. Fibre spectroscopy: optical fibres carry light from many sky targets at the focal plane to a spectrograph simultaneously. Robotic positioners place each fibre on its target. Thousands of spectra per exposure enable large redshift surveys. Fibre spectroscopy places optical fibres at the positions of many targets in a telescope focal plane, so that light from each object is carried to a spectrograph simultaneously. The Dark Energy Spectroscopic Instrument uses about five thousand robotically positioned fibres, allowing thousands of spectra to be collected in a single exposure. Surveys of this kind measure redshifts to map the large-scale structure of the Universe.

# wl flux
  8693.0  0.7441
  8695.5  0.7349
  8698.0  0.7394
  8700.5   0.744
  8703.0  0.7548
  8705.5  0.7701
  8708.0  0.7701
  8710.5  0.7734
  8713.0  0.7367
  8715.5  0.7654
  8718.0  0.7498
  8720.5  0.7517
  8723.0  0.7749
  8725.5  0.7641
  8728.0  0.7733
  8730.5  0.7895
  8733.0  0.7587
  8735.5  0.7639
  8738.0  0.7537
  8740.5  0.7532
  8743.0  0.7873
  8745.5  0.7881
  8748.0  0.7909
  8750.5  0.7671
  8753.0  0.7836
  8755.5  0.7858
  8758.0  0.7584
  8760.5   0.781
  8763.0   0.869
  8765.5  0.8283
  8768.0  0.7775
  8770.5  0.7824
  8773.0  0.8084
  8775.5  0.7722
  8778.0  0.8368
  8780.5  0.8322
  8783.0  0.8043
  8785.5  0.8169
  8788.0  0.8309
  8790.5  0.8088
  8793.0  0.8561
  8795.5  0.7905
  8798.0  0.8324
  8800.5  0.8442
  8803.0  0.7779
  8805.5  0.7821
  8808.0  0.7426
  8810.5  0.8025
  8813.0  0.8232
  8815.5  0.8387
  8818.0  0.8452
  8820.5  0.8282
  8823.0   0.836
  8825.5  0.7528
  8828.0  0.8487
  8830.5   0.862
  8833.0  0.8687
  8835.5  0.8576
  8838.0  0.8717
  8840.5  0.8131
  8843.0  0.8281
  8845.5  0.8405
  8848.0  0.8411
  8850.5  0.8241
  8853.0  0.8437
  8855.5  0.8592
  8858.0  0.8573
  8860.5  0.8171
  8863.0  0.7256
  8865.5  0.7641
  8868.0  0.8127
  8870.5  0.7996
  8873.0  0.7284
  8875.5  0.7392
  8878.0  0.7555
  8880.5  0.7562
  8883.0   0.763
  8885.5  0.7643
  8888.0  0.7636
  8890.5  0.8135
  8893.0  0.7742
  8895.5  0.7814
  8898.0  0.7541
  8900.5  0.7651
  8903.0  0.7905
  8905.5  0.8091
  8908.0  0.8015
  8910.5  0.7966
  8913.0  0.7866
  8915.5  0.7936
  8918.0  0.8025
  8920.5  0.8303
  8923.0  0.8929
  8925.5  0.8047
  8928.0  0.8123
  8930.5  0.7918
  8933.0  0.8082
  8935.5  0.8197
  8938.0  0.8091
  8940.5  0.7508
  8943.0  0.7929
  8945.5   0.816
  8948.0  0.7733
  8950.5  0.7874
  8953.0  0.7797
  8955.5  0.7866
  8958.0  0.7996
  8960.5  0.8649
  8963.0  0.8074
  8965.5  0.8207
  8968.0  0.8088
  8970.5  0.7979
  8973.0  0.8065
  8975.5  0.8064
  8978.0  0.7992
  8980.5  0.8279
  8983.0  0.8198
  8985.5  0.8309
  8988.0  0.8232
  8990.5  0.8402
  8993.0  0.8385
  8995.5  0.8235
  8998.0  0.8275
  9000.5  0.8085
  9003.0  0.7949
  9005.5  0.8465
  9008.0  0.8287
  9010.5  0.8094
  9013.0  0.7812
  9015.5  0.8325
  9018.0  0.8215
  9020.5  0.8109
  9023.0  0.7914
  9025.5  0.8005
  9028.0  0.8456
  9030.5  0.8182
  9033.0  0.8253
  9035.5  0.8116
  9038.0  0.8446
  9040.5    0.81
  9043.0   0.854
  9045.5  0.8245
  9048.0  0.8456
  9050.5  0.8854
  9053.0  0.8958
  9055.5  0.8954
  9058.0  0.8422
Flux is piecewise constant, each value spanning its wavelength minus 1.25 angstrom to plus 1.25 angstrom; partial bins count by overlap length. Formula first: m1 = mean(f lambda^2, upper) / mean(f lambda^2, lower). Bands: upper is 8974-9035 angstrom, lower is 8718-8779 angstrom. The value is 1.1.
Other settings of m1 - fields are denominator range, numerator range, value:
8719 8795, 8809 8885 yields 1.05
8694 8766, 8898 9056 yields 1.12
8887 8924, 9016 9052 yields 1.07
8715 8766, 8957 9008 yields 1.11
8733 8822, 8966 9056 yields 1.09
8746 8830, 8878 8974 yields 1.02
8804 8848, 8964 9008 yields 1.03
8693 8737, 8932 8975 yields 1.11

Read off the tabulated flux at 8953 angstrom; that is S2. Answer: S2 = 0.7797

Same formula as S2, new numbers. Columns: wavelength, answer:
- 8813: 0.8232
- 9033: 0.8253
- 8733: 0.7587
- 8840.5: 0.8131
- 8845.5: 0.8405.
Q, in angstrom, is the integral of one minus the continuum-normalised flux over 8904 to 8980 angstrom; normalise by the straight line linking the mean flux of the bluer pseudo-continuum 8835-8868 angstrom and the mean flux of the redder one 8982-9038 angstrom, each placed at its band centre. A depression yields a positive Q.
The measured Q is 1.6 angstrom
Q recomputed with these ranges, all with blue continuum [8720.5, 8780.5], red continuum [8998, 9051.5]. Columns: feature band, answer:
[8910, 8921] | 0.10 angstrom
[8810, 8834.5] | -1.13 angstrom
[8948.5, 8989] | 0.28 angstrom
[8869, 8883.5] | 0.81 angstrom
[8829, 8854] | -1.49 angstrom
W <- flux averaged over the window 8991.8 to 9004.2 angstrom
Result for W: 0.819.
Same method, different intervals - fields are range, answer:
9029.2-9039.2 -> 0.825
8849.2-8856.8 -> 0.842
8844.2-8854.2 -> 0.837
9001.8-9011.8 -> 0.82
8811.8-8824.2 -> 0.834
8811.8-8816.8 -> 0.831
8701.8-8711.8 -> 0.767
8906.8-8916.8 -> 0.795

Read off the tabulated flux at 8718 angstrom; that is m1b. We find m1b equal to 0.7498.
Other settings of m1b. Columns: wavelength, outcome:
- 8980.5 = 0.8279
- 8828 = 0.8487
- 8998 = 0.8275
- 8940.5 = 0.7508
